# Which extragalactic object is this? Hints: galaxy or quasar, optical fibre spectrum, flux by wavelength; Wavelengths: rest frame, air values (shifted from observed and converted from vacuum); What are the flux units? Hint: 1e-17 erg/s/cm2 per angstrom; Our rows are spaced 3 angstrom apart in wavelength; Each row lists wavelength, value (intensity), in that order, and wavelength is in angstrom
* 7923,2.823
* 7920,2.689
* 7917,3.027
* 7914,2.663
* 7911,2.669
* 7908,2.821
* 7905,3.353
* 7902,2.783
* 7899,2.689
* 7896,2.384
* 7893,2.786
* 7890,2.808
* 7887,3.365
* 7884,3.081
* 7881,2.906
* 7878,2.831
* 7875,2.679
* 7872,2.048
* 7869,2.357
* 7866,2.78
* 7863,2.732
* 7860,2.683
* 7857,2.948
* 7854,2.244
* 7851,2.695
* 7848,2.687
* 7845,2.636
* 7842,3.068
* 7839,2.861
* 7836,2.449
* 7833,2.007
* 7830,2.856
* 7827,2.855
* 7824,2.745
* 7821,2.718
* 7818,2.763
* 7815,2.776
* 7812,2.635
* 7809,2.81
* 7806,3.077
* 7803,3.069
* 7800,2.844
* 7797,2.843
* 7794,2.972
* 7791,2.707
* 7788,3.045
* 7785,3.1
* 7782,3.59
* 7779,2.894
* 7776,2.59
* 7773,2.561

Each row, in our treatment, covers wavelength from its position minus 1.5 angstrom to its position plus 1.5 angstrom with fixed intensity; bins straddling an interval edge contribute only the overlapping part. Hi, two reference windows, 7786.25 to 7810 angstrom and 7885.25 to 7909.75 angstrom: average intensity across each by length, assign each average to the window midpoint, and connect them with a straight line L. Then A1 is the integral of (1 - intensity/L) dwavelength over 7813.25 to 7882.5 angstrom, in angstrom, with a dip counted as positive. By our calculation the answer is 5.6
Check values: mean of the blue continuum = 2.93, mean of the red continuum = 2.87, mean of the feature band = 2.67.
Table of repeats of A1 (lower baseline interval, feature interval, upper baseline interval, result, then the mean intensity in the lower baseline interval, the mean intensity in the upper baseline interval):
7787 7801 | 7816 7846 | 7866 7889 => 1.33 angstrom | 2.88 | 2.76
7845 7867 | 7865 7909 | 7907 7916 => -1.16 angstrom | 2.68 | 2.73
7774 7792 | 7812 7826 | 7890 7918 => 0.89 angstrom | 2.98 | 2.79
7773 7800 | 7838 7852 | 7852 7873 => -0.77 angstrom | 2.94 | 2.56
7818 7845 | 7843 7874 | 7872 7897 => 1.86 angstrom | 2.7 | 2.82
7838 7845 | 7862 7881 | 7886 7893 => 2.38 angstrom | 2.9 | 3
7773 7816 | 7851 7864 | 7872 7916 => 0.91 angstrom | 2.91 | 2.82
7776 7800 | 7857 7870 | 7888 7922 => 0.81 angstrom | 2.98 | 2.8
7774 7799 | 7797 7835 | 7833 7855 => 0.38 angstrom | 2.96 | 2.63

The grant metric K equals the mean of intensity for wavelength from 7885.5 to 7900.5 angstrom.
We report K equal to 2.81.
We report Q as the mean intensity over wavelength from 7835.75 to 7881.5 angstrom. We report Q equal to 2.66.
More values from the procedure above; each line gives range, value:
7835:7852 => 2.74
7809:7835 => 2.67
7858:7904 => 2.74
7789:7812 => 2.89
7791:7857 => 2.75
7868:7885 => 2.65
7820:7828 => 2.77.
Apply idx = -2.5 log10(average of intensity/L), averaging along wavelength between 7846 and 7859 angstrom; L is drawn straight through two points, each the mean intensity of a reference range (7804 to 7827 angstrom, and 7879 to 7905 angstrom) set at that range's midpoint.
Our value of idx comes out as 0.08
